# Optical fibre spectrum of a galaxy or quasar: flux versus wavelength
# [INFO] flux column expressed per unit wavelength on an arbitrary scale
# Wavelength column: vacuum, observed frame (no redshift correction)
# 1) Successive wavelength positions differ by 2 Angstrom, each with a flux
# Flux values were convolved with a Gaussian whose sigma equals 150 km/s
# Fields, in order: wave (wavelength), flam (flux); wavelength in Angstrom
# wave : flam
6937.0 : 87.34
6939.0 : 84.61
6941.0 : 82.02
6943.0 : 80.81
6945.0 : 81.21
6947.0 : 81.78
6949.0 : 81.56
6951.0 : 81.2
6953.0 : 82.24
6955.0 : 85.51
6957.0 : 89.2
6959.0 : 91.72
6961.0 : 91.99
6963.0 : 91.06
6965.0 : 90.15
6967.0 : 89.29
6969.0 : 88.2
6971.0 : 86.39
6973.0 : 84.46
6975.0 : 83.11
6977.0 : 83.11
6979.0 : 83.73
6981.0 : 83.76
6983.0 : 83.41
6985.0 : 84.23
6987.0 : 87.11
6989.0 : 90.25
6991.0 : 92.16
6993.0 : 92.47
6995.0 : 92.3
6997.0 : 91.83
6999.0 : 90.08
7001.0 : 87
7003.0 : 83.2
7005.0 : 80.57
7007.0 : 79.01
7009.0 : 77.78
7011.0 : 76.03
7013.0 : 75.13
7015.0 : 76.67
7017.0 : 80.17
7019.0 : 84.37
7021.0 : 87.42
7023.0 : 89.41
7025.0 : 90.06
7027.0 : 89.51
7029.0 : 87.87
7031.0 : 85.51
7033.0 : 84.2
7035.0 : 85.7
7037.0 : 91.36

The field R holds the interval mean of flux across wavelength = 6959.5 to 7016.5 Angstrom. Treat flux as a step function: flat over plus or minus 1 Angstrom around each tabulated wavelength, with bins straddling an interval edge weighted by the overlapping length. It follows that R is 85.5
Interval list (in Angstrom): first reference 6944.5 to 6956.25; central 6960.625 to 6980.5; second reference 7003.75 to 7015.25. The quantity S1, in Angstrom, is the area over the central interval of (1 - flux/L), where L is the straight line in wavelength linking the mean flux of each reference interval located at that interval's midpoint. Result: -1.5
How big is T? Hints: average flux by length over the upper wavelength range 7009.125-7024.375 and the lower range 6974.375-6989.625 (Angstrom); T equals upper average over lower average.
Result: 1.0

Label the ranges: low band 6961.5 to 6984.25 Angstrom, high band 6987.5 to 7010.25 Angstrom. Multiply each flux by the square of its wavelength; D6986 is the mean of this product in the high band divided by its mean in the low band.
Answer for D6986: 1.0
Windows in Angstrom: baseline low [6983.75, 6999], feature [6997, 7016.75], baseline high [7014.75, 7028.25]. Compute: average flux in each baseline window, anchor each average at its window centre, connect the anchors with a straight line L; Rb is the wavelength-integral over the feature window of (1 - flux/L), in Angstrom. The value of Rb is 1.5 Angstrom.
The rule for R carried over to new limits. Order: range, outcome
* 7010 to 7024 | 81.3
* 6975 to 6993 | 86.2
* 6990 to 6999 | 92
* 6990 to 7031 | 85.2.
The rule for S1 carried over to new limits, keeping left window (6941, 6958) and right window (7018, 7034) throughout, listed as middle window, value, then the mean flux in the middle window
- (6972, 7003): -0.7 Angstrom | 87.1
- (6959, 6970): -0.9 Angstrom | 90.3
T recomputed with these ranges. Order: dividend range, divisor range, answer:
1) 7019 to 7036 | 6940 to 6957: 1.06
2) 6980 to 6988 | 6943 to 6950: 1.04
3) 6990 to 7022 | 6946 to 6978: 0.97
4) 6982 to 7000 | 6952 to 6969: 1.01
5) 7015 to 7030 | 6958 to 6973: 0.96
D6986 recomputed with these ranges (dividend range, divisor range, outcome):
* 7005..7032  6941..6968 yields 0.98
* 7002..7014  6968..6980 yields 0.94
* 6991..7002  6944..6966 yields 1.07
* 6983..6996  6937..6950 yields 1.10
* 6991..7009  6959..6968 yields 0.97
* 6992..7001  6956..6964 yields 1.01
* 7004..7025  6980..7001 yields 0.92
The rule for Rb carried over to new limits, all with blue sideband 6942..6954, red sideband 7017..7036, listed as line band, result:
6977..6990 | -0.2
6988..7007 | -0.8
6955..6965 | -1.0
